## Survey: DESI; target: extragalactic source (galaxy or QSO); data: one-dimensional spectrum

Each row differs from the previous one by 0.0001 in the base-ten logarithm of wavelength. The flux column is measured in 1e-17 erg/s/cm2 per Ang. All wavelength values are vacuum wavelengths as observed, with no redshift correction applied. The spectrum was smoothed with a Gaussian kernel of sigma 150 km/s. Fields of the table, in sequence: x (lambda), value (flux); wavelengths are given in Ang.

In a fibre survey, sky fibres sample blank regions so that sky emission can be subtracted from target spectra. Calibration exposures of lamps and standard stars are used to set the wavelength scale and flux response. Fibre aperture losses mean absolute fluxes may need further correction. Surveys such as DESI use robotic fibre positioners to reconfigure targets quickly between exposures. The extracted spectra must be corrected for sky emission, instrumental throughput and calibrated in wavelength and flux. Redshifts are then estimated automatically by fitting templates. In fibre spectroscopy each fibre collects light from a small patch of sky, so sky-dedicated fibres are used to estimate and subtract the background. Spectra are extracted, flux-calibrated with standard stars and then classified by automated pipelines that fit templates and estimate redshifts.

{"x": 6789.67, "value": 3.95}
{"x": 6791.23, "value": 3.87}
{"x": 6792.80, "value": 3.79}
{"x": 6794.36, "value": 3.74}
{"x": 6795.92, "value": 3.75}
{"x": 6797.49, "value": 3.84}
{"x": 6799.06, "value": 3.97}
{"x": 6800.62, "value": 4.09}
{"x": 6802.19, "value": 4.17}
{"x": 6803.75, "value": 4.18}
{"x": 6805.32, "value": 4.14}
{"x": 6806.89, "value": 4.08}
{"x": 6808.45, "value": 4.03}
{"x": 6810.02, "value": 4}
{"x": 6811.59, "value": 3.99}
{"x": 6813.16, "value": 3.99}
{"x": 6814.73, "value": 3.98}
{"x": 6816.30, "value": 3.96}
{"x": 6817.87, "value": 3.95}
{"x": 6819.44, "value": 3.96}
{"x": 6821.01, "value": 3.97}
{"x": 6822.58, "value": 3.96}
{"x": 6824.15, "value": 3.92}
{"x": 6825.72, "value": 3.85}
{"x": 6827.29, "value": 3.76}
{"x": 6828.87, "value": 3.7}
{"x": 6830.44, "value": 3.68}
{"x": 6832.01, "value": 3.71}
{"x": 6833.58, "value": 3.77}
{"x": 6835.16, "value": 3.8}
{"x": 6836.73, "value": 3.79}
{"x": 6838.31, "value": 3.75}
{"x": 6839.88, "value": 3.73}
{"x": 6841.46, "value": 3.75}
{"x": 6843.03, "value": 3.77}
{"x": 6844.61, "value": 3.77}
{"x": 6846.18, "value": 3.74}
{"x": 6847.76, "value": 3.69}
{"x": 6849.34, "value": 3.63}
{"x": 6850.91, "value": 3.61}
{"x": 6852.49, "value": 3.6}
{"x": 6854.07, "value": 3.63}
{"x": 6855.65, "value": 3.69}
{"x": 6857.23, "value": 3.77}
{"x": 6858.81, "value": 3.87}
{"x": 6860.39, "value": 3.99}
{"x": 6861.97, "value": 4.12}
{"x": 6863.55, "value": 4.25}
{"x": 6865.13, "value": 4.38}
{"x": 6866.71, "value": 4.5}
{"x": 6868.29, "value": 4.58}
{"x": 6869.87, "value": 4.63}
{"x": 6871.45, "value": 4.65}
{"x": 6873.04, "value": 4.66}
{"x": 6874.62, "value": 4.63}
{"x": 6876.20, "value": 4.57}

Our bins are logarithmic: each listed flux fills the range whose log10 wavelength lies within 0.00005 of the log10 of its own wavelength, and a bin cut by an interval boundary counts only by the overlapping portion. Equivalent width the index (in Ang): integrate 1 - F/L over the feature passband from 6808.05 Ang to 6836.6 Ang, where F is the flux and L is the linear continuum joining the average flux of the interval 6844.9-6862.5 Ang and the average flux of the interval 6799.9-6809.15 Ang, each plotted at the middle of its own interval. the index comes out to 0.7 Ang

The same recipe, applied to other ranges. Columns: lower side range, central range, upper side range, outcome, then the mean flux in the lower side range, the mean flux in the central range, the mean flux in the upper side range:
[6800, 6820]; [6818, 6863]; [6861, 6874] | 5.0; 4.04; 3.79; 4.47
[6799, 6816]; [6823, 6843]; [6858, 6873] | 2.0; 4.06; 3.77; 4.35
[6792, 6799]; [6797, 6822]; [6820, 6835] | -1.4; 3.8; 4.02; 3.82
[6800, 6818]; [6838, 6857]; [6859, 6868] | 2.2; 4.05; 3.7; 4.24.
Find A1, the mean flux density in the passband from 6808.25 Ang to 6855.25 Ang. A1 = 3.81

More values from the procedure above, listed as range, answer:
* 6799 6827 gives 4.01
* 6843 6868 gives 3.89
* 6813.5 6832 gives 3.88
